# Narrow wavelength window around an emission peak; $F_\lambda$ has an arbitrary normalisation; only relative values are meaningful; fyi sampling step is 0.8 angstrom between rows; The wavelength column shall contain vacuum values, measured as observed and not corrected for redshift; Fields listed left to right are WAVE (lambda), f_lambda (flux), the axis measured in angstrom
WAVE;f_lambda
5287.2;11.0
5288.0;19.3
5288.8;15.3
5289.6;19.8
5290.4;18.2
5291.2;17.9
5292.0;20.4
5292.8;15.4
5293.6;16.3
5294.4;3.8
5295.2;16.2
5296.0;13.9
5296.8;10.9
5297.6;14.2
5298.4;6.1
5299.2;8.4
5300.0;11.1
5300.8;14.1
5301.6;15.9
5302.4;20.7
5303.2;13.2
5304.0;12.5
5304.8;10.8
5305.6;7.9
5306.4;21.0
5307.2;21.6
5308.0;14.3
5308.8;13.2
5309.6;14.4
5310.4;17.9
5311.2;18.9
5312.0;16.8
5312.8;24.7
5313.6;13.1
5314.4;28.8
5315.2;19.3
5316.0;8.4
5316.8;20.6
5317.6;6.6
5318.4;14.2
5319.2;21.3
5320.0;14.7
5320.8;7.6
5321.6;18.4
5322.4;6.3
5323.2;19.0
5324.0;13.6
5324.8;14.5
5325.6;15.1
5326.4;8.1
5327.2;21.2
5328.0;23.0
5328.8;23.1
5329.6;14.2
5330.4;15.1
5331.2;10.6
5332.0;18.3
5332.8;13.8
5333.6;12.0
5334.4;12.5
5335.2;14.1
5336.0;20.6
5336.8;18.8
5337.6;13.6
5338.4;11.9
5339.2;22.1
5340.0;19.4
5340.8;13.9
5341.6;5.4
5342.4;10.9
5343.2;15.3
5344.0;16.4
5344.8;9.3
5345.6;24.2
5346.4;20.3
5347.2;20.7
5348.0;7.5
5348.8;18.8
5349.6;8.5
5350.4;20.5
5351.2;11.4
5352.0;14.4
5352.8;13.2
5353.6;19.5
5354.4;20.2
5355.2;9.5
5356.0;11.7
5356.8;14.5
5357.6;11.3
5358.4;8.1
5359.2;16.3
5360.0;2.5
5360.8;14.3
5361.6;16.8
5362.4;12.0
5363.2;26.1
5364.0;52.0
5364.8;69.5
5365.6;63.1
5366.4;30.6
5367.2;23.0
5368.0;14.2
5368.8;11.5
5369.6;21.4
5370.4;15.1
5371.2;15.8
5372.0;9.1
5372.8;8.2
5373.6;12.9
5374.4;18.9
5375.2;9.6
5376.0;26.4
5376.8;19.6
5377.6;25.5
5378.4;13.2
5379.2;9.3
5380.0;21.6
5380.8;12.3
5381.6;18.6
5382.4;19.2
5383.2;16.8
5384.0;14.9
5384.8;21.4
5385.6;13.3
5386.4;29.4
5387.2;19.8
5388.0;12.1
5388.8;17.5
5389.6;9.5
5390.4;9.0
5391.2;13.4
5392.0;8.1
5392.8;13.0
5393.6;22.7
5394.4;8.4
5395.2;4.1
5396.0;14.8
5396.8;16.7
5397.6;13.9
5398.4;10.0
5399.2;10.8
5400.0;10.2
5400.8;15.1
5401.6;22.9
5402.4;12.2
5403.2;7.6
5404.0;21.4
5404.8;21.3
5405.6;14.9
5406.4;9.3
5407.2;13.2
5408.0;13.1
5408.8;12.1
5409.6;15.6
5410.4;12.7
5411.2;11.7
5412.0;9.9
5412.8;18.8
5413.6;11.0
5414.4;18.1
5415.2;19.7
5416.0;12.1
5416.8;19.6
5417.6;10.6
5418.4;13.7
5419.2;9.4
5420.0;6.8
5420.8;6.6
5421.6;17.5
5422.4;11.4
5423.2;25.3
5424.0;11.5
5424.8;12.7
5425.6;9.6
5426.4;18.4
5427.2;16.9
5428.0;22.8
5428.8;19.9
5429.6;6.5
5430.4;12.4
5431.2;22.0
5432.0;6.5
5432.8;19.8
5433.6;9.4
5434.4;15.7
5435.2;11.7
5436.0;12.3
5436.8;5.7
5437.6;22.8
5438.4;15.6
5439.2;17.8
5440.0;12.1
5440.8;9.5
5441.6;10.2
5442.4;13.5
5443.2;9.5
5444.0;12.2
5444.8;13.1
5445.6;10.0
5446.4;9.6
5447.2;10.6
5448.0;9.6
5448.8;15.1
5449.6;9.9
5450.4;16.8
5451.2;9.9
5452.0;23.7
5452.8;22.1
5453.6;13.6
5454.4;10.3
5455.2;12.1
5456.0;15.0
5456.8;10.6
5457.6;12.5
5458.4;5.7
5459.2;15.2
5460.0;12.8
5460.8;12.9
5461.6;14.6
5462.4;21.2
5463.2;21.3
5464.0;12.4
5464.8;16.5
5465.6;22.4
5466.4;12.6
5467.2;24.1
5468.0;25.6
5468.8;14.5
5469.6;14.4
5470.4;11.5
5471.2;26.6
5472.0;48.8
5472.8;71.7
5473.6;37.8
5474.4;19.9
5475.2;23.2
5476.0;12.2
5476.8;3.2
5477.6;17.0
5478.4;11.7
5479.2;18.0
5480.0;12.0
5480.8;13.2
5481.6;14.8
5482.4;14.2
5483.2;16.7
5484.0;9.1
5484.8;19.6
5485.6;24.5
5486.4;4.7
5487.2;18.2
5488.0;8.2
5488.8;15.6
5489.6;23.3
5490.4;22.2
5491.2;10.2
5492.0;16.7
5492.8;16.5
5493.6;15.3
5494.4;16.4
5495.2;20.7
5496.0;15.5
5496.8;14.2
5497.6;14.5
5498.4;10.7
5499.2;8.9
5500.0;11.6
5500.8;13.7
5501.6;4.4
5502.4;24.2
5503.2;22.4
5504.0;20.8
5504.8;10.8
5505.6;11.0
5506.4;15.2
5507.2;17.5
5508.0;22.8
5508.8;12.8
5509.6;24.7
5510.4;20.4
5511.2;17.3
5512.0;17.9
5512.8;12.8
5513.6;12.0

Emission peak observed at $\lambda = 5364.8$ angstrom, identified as H-beta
